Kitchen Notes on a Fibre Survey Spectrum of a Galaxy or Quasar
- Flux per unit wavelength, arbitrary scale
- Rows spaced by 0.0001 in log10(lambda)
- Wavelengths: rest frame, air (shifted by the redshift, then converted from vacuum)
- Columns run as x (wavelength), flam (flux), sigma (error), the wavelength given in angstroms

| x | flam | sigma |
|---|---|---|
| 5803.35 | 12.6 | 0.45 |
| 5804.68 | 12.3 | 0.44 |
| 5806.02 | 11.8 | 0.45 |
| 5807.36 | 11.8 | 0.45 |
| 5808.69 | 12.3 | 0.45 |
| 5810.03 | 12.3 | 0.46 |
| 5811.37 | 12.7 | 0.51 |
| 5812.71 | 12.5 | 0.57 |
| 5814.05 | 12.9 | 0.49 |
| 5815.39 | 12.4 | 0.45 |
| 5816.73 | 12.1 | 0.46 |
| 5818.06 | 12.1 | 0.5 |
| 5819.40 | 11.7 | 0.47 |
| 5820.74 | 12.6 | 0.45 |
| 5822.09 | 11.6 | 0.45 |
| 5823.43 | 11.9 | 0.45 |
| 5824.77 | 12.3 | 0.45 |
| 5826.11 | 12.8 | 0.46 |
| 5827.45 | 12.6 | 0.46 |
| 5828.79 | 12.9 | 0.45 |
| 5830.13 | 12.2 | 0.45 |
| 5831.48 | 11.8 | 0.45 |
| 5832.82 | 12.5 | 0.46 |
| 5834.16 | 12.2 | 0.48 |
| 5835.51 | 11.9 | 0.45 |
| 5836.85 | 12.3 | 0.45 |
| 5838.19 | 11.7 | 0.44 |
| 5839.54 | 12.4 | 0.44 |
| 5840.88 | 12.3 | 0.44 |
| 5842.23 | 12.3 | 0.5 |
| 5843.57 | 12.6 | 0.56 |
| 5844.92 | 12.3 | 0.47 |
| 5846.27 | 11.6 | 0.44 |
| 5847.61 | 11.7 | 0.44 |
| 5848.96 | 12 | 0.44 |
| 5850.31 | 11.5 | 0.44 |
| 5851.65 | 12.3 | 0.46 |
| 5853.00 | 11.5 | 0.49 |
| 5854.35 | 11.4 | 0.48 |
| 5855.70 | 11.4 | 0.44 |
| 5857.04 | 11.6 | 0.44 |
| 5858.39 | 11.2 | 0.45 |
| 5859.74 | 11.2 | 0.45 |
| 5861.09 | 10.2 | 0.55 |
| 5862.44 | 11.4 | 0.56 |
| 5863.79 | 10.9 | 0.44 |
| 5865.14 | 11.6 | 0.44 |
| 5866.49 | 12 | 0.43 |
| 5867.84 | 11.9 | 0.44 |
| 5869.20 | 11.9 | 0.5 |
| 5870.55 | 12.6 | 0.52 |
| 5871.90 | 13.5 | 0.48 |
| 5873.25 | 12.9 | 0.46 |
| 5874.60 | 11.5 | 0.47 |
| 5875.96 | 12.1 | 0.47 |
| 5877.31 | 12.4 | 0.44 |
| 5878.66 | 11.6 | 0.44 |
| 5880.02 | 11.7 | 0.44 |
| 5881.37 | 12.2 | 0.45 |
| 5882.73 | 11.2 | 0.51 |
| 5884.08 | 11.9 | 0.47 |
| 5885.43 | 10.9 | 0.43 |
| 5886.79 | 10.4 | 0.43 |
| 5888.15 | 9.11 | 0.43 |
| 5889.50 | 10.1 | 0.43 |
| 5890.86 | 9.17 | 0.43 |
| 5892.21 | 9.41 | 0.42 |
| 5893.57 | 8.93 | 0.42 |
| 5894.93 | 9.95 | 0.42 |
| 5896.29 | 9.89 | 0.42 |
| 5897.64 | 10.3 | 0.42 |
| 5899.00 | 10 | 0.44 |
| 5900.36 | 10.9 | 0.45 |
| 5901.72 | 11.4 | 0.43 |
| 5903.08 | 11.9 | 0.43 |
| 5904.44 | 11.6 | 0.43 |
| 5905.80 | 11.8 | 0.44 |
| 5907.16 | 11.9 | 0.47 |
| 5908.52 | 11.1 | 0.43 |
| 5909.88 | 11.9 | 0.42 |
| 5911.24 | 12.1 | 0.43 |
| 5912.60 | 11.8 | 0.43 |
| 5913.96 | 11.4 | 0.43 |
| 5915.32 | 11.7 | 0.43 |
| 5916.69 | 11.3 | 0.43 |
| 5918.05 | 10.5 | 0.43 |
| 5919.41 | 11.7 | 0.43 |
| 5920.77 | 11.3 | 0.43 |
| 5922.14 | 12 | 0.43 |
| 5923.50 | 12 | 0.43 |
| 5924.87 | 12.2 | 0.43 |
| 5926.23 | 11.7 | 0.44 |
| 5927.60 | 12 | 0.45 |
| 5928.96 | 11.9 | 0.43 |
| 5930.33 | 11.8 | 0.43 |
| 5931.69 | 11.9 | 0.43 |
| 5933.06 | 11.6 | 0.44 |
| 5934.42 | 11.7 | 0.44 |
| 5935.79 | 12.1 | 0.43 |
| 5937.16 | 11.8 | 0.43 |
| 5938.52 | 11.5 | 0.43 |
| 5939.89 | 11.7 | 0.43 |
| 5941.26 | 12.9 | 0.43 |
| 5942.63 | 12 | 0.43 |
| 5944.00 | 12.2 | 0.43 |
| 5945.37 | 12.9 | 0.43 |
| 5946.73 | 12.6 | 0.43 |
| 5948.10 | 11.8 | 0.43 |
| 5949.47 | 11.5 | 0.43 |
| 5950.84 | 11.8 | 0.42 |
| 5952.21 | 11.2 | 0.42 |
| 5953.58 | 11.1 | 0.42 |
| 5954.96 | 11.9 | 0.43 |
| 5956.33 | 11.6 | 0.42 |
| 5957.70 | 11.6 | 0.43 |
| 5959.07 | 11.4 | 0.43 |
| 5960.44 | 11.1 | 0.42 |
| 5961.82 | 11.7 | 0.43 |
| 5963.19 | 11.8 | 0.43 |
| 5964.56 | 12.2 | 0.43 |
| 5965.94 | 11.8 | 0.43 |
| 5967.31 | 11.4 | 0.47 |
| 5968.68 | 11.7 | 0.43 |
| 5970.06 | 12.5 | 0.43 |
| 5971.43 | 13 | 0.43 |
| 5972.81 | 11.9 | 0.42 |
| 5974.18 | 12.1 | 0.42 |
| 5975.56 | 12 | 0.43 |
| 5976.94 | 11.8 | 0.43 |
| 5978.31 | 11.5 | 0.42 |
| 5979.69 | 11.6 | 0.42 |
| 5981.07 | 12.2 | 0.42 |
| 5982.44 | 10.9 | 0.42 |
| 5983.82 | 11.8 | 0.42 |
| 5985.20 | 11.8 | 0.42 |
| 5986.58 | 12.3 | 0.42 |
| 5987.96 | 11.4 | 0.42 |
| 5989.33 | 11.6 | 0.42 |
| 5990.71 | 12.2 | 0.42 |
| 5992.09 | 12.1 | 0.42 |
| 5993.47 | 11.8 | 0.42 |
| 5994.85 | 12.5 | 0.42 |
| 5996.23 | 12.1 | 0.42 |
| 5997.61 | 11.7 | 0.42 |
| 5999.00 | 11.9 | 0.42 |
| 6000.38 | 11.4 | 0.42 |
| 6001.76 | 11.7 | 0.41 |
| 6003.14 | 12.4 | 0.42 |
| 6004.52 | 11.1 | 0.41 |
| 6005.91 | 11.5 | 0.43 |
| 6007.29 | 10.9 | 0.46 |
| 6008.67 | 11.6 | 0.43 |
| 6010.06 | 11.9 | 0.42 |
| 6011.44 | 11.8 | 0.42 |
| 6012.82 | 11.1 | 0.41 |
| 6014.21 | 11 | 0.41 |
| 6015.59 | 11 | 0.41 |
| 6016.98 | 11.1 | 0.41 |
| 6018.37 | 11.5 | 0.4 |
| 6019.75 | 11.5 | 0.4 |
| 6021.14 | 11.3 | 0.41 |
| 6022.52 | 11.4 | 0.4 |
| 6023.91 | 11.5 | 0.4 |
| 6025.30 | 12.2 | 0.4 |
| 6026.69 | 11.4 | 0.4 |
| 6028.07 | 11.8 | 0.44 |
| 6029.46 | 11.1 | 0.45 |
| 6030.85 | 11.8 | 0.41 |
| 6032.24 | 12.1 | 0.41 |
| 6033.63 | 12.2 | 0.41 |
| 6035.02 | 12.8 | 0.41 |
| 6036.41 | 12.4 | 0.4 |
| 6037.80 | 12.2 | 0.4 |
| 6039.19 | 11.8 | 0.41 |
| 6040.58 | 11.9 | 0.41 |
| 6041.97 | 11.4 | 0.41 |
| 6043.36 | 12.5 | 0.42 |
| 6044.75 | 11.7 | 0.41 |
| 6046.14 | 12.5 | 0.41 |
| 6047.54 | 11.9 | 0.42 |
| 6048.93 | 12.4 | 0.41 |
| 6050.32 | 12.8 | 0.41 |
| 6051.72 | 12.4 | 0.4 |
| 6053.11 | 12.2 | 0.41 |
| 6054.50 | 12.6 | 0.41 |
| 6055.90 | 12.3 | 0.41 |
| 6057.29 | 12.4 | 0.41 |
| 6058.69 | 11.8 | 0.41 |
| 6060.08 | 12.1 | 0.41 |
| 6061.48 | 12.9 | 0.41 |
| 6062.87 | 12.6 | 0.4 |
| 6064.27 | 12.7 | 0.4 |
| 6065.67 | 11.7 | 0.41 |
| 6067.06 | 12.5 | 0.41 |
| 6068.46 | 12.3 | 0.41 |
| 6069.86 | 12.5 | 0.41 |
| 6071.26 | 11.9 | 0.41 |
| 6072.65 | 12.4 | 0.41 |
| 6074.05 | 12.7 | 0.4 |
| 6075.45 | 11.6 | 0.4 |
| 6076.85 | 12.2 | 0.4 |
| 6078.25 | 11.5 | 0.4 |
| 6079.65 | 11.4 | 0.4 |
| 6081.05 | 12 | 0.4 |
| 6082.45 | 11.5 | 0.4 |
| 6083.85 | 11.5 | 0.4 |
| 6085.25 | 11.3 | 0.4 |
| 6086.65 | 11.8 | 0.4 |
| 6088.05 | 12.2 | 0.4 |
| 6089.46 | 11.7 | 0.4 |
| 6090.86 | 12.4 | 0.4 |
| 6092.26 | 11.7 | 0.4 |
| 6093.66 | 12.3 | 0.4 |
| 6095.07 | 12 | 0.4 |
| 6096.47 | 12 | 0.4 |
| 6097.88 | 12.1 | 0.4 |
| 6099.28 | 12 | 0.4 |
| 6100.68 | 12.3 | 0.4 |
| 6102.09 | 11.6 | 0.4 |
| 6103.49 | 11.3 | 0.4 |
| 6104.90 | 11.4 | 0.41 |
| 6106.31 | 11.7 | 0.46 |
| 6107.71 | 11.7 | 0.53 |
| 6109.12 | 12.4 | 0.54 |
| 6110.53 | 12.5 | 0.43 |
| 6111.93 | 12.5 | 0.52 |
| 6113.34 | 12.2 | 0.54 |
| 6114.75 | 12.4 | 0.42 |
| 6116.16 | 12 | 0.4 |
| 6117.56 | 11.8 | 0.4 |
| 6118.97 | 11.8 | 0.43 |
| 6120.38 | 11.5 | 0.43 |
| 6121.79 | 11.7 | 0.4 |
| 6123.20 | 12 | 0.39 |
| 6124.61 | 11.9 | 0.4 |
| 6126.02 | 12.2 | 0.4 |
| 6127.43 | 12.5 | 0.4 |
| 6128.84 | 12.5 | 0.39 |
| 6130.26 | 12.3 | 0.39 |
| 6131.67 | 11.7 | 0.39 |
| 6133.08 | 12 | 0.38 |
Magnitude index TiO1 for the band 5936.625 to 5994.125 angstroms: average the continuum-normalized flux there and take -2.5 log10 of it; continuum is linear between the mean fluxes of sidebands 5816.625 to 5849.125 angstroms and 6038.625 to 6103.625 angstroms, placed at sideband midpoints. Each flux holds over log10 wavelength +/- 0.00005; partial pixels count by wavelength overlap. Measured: 0.02 mag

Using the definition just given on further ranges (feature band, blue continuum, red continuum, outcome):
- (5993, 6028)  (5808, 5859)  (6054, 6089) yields 0.05 mag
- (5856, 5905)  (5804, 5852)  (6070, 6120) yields 0.09 mag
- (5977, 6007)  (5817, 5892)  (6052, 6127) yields 0.01 mag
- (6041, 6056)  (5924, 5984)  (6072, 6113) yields -0.03 mag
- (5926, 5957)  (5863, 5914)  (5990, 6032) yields -0.04 mag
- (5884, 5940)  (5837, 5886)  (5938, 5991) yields 0.06 mag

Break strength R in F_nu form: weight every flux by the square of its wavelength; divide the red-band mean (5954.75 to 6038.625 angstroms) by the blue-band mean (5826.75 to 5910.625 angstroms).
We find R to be 1.07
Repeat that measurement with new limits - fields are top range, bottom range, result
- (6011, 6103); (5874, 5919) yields 1.14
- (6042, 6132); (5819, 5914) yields 1.12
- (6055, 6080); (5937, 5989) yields 1.07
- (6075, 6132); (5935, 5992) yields 1.05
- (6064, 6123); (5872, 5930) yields 1.13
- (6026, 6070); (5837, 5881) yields 1.09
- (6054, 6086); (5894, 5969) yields 1.09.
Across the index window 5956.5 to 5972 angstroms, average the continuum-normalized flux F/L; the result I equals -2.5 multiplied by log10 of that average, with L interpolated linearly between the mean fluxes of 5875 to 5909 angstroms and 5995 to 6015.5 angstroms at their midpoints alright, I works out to -0.05 mag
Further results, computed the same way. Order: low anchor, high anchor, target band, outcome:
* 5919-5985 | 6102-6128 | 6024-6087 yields -0.01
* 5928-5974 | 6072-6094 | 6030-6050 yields -0.02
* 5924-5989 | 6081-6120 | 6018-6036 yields 0.01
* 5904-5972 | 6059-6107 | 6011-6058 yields 0.00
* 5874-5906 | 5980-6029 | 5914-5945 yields -0.07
